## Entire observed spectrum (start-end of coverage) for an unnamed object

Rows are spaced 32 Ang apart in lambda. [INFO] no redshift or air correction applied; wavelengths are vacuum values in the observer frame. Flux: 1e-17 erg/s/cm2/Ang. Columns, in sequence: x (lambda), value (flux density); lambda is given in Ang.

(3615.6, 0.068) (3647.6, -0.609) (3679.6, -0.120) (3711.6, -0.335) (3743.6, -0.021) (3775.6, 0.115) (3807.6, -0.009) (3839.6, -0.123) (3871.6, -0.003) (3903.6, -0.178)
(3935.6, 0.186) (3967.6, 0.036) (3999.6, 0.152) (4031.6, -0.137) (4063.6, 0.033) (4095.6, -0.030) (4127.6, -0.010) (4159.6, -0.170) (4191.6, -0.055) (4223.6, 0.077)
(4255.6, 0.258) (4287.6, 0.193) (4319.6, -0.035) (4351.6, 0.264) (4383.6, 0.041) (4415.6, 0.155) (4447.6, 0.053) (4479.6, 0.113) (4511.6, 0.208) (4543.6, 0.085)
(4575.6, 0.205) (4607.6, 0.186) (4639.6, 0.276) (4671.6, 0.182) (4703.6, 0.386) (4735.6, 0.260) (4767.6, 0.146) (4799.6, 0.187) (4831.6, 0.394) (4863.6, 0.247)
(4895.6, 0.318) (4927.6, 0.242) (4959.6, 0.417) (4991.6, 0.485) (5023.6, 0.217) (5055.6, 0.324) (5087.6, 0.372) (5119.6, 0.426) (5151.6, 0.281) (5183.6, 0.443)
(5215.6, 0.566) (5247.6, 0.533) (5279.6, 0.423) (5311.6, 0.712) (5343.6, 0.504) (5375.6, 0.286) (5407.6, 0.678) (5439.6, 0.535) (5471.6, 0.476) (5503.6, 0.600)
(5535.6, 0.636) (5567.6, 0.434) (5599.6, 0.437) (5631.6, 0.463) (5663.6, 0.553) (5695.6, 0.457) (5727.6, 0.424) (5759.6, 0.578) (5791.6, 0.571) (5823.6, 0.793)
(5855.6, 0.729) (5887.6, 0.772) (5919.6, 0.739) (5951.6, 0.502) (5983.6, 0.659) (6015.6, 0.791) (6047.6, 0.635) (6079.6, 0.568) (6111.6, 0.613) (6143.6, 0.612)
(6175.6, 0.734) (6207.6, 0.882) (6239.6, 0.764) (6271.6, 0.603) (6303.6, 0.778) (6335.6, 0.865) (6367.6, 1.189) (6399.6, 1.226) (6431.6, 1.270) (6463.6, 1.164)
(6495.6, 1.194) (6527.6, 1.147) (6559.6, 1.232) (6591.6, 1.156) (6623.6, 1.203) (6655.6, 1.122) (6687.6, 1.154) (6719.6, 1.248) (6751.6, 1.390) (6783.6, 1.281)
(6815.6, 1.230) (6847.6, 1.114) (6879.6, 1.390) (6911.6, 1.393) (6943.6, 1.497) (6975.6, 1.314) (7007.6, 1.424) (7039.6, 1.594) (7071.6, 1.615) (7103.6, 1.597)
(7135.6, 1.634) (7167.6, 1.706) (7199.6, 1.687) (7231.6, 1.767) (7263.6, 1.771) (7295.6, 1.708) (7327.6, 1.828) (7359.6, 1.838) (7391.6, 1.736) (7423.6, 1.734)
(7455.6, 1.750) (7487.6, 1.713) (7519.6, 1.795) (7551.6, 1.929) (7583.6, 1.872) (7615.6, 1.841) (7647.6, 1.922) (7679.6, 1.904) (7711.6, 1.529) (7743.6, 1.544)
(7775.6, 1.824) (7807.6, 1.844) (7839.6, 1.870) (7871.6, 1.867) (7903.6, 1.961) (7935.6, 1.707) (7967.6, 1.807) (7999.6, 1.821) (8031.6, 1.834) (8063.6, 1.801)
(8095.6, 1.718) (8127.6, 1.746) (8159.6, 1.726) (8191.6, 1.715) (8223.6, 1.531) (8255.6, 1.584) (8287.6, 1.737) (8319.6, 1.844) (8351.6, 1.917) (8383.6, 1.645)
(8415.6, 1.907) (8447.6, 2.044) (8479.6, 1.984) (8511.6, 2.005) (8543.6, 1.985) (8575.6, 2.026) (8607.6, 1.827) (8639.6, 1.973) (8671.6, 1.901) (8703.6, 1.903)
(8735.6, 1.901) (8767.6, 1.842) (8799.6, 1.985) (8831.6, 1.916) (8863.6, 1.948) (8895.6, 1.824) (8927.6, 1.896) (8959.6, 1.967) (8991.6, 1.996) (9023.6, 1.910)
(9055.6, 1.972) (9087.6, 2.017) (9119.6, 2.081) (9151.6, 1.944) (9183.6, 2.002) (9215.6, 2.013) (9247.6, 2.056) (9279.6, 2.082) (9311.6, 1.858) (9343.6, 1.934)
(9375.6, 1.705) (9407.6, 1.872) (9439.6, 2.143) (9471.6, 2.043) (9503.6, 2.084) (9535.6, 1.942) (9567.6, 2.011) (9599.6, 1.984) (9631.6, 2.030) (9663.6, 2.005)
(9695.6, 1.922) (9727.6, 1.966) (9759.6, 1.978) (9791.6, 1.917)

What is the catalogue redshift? 0.59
